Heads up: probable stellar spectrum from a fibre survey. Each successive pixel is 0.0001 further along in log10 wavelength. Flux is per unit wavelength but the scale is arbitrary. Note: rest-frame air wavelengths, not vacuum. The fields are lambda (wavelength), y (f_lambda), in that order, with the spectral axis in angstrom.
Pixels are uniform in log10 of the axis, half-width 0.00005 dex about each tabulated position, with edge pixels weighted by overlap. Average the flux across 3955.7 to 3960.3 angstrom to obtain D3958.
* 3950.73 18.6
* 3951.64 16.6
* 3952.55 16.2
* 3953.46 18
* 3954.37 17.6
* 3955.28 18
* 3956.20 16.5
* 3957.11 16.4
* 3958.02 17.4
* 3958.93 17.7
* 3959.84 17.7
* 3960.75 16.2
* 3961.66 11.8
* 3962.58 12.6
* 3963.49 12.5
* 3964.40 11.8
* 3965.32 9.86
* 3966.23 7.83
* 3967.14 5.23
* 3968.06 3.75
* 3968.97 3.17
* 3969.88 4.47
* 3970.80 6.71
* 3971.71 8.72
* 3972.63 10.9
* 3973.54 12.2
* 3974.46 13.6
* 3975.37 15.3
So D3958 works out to 17.1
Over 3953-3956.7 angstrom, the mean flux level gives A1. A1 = 17.5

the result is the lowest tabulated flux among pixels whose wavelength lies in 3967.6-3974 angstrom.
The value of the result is 3.17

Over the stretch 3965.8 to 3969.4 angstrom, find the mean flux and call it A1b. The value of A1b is 4.99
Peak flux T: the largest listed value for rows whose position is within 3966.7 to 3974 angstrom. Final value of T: 12.2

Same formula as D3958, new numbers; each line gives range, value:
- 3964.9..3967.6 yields 7.62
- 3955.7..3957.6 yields 16.4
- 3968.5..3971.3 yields 4.85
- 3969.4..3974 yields 8.57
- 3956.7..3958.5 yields 16.9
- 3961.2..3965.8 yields 11.7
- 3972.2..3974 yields 11.6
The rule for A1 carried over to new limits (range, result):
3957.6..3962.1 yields 16.2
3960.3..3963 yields 13.5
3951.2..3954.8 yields 17.1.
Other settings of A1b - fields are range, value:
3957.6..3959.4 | 17.6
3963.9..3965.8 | 10.8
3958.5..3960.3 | 17.7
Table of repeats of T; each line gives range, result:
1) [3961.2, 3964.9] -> 12.6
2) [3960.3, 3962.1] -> 16.2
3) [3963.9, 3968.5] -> 11.8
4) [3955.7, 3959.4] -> 17.7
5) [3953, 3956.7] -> 18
